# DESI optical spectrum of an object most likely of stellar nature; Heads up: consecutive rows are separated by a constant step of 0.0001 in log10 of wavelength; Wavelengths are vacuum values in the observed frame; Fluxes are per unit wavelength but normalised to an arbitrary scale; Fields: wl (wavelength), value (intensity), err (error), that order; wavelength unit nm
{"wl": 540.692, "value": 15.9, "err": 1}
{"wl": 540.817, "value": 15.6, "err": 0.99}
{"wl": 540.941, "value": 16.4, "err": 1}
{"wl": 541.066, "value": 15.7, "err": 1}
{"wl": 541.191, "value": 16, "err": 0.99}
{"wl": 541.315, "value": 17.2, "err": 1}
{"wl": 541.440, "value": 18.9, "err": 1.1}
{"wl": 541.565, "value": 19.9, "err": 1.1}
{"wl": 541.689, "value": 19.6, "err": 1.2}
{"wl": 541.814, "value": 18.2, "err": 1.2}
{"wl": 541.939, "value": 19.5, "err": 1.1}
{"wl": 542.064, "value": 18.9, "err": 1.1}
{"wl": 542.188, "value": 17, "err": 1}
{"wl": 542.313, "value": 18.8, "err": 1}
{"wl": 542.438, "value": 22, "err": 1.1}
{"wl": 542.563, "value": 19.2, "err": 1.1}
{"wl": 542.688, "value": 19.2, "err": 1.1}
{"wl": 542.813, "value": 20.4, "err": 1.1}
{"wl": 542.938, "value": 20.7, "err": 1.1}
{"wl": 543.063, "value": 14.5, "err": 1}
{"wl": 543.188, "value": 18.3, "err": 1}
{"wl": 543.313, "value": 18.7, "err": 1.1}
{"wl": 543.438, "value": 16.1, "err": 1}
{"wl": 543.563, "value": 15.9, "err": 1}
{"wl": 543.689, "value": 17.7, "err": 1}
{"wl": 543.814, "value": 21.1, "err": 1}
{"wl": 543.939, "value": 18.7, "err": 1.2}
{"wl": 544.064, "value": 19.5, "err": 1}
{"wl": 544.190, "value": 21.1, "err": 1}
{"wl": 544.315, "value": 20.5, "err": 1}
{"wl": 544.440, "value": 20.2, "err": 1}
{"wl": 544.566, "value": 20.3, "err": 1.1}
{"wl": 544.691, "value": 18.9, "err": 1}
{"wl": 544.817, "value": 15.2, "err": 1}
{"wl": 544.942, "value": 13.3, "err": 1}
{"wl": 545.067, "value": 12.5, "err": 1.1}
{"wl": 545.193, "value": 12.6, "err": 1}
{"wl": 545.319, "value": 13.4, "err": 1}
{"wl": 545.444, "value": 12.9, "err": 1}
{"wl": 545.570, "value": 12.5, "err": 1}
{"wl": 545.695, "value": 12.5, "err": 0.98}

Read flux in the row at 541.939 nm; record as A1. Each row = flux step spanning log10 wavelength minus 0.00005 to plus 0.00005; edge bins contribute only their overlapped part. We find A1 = 19.5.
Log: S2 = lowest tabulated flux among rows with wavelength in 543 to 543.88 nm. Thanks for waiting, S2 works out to 14.5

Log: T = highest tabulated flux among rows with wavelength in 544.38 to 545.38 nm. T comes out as 20.3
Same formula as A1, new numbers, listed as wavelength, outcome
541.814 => 18.2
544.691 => 18.9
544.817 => 15.2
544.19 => 21.1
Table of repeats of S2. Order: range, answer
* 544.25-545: 13.3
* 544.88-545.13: 12.5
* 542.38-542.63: 19.2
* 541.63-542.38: 17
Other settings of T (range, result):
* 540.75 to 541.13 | 16.4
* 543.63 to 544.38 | 21.1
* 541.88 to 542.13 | 19.5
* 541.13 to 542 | 19.9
